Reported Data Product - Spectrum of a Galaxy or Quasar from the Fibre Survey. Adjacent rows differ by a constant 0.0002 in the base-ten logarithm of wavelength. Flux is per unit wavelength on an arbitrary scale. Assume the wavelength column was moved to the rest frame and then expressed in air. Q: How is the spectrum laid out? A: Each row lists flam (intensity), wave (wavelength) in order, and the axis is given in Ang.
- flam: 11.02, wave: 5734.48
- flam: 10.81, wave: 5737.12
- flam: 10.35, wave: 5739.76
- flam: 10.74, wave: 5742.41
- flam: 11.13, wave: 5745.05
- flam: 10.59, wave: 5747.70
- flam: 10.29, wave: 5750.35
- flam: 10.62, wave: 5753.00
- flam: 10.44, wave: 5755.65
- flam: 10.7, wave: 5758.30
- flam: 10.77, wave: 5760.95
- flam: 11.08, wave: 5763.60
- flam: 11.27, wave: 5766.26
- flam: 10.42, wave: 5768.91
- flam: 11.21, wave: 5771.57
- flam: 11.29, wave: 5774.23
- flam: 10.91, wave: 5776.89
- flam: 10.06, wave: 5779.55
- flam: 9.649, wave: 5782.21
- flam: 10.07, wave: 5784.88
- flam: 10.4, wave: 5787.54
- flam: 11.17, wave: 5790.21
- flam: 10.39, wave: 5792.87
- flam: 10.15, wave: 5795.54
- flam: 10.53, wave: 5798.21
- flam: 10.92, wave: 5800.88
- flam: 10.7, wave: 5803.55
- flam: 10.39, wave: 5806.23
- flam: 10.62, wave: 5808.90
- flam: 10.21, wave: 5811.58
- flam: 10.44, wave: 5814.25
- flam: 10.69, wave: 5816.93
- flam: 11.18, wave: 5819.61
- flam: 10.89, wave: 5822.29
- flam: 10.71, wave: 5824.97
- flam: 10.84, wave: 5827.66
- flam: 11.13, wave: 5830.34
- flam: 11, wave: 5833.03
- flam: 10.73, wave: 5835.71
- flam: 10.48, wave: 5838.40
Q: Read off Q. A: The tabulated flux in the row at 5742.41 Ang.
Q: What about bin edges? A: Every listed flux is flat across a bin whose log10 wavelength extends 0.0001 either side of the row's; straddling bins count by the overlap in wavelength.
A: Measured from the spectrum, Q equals 10.74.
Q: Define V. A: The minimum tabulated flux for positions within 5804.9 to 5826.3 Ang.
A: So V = 10.21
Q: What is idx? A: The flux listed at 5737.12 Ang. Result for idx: 10.81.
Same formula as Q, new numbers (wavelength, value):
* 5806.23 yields 10.39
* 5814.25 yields 10.44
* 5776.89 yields 10.91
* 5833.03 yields 11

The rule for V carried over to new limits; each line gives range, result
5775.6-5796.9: 9.649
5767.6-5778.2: 10.42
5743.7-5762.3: 10.29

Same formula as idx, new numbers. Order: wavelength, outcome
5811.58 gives 10.21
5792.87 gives 10.39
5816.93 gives 10.69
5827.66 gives 10.84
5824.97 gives 10.71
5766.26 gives 11.27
